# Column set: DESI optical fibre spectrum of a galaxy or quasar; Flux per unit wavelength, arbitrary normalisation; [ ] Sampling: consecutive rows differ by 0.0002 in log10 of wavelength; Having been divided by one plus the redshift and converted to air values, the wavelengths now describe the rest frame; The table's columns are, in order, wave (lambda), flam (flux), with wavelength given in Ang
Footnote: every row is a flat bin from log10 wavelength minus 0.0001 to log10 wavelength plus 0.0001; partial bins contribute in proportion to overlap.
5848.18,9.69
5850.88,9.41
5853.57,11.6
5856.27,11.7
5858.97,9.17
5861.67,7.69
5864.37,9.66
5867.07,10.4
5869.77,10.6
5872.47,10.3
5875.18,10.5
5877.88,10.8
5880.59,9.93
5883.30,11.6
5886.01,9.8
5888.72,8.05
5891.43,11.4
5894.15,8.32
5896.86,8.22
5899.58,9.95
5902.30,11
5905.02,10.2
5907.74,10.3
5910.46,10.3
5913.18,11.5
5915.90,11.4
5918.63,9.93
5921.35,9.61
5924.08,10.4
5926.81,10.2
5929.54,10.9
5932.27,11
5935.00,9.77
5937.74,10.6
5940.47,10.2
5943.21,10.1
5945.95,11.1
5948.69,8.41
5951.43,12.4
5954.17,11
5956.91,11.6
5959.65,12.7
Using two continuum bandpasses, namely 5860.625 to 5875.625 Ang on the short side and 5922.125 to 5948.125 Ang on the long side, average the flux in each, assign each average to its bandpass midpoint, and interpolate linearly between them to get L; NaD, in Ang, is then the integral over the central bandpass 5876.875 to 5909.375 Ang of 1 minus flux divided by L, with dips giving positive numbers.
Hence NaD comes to 0.3 Ang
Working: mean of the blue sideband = 9.87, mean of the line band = 9.96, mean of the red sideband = 10.4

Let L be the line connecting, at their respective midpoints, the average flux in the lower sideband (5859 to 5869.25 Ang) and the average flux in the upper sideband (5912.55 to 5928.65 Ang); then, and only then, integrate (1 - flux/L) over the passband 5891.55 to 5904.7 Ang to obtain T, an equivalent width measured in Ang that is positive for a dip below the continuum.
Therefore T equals 0.5 Ang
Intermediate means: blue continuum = 9.35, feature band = 9.62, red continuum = 10.5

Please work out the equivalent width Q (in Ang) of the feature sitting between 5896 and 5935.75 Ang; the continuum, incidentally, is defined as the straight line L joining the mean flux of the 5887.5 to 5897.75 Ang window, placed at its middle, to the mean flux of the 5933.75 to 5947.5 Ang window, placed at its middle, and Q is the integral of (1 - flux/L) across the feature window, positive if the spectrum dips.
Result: -2.8 Ang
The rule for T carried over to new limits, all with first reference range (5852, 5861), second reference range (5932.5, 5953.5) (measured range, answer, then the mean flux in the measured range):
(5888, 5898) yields 1.4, 9.08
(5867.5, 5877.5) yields 0.0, 10.5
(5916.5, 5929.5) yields 0.3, 10.2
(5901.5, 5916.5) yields -0.4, 10.7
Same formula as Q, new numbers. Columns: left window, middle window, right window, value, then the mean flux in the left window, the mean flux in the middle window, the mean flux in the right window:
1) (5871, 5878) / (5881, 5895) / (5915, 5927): 0.72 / 10.5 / 9.89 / 10.3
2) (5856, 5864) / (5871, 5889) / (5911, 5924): -1.06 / 9.24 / 10.3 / 10.6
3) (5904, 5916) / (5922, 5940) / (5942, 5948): 0.11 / 10.7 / 10.4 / 10.4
